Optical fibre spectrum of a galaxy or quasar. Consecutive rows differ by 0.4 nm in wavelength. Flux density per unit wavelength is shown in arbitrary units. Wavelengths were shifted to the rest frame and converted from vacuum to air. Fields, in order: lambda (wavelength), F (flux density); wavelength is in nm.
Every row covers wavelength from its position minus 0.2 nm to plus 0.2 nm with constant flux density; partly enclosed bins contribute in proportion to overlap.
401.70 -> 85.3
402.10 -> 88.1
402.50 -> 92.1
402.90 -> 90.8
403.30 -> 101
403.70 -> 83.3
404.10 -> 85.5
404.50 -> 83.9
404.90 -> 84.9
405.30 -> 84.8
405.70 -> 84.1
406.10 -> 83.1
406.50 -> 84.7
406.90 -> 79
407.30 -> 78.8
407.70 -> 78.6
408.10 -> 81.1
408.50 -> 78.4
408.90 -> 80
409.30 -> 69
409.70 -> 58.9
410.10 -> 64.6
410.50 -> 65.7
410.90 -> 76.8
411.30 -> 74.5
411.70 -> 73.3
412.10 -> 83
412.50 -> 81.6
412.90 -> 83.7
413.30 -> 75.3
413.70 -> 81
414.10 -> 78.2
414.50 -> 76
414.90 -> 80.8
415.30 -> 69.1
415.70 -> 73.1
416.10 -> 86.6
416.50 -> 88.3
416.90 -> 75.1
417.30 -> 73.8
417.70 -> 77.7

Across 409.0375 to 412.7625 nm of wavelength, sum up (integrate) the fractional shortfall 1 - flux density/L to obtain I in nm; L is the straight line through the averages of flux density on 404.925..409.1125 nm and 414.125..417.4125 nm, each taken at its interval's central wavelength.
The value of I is 0.35 nm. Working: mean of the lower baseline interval 81.4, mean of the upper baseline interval 78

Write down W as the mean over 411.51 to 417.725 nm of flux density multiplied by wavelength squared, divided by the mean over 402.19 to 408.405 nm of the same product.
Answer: 0.97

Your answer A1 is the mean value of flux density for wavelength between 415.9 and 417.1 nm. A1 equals 83.3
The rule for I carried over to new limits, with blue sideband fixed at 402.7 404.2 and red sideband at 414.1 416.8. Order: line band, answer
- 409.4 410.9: 0.33 nm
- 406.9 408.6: 0.14 nm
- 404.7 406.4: 0.08 nm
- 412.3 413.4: 0.01 nm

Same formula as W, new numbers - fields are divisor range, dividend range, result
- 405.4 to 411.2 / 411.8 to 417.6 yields 1.07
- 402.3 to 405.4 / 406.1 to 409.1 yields 0.93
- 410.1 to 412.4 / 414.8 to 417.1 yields 1.09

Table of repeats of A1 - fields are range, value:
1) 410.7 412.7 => 77.8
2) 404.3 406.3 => 84.2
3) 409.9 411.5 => 70.4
